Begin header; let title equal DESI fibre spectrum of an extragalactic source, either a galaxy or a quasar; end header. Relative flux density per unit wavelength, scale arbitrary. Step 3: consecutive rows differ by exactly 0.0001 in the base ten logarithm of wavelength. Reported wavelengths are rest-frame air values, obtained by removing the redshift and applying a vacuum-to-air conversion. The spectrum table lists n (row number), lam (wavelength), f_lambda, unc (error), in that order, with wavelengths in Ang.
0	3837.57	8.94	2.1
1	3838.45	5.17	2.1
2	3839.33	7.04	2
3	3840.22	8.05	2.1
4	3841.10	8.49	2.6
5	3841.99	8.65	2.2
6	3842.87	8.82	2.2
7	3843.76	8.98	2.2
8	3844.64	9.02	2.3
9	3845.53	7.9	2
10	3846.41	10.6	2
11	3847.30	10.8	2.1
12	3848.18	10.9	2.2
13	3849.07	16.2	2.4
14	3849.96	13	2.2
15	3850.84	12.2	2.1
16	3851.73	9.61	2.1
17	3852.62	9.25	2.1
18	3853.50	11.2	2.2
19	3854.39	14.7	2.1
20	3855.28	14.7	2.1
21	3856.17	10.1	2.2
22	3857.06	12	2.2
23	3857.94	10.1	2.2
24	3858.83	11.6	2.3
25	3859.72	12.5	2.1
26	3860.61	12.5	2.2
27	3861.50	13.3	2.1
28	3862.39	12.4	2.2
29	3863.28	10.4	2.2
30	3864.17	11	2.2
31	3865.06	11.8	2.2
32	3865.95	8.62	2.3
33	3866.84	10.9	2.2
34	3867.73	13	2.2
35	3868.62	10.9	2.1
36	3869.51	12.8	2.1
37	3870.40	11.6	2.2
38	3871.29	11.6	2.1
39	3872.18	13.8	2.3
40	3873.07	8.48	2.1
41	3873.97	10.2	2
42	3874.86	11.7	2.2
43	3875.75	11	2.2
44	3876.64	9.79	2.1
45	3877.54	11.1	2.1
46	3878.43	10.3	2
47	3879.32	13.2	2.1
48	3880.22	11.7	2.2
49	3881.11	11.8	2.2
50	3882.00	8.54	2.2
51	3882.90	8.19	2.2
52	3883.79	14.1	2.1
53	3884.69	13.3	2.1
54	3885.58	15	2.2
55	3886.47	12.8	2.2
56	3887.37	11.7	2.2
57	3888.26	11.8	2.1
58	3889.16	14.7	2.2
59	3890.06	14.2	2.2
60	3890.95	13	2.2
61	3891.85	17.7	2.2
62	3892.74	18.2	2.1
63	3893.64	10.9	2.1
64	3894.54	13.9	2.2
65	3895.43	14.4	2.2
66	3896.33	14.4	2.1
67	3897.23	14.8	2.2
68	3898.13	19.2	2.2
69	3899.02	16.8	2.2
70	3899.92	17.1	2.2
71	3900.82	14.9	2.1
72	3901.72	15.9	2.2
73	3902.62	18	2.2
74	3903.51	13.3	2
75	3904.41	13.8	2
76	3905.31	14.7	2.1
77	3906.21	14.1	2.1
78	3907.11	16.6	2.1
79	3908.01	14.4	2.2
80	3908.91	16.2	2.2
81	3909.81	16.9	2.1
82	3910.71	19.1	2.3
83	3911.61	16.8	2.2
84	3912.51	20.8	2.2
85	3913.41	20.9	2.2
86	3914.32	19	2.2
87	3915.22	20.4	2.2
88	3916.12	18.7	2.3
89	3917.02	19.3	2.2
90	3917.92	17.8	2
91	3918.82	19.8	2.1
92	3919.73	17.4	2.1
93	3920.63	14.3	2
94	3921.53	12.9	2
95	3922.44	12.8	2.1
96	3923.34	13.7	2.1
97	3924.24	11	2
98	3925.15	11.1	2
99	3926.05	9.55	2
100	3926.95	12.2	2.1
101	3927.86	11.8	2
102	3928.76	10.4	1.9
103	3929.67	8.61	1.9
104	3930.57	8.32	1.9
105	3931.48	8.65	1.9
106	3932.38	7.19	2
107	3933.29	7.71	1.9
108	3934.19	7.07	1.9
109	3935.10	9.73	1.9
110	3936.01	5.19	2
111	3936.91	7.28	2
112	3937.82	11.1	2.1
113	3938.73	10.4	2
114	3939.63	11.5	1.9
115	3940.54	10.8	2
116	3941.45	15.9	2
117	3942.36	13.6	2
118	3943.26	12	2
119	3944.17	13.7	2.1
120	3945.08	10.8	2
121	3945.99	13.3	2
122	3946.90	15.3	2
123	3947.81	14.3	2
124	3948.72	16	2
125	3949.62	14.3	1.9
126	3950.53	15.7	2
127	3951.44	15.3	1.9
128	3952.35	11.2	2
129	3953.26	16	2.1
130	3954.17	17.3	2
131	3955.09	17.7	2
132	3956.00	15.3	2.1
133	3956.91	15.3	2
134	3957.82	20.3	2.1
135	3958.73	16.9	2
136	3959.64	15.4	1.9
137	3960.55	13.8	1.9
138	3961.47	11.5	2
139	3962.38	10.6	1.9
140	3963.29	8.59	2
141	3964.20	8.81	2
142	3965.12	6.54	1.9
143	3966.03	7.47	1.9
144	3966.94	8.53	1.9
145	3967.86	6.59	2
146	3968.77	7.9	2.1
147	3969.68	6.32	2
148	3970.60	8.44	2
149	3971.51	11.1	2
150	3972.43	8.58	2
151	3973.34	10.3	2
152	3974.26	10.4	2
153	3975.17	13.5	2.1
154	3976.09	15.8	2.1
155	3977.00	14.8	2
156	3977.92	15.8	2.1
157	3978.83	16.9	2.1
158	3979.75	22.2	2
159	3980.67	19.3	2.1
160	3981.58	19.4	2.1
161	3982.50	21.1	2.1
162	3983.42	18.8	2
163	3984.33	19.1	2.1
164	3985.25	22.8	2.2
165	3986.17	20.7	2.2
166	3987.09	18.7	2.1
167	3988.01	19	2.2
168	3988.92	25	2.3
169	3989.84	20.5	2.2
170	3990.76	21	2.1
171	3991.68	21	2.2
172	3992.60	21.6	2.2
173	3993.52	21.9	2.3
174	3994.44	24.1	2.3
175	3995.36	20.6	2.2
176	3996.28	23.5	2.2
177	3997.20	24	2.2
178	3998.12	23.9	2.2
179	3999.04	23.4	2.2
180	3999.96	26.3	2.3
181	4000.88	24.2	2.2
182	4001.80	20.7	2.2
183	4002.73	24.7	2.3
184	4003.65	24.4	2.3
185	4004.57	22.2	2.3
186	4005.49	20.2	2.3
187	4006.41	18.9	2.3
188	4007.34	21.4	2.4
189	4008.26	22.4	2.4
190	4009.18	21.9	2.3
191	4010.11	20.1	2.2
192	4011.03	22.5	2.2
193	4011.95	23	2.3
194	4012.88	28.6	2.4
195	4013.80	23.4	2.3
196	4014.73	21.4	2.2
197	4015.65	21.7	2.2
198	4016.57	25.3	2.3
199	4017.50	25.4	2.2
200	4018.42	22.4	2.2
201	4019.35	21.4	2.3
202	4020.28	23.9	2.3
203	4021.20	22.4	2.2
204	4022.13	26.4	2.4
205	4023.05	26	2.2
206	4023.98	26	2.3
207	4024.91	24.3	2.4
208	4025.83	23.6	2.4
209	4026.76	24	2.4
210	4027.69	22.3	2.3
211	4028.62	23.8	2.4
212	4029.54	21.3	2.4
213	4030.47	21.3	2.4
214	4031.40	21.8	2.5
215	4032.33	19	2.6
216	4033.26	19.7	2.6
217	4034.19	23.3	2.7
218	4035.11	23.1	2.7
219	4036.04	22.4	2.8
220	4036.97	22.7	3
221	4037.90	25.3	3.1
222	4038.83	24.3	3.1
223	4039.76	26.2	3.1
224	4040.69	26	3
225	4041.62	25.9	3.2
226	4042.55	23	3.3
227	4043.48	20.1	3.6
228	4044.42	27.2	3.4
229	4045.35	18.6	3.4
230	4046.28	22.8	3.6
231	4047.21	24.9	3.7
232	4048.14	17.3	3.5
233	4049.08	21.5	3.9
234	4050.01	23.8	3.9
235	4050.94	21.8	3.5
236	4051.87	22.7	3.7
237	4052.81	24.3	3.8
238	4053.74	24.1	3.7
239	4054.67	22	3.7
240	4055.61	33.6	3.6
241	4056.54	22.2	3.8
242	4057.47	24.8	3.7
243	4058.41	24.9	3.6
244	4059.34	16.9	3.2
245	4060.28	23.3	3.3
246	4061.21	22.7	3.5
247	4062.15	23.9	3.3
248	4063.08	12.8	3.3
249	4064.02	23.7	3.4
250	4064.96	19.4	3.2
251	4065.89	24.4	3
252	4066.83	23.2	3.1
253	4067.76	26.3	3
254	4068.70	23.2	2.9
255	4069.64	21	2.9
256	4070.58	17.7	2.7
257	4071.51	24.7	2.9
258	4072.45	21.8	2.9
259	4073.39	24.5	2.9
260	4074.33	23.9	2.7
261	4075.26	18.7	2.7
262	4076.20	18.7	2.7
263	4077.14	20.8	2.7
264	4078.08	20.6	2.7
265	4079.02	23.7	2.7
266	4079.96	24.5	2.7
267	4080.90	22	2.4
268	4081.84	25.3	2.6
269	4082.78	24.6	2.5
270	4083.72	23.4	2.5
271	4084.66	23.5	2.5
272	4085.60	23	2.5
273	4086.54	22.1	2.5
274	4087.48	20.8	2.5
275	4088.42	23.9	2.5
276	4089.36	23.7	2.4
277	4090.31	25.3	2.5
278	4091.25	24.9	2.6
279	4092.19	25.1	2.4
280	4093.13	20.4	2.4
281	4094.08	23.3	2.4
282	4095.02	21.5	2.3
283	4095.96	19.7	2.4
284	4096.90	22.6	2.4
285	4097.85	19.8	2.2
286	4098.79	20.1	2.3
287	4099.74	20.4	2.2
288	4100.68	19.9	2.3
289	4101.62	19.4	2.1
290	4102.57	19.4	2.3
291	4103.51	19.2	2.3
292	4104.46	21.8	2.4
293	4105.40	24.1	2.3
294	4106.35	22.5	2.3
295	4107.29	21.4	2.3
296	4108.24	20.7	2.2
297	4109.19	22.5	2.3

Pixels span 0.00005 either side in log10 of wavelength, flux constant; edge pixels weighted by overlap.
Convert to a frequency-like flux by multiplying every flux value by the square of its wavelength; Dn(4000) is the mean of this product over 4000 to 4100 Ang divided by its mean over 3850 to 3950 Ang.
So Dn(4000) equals 1.88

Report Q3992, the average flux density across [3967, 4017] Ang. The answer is 19.4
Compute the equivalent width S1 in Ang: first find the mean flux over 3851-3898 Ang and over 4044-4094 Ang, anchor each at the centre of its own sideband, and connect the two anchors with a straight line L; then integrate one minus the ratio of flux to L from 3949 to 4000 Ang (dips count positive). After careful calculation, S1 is 4.5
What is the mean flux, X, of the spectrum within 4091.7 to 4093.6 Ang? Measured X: 22.8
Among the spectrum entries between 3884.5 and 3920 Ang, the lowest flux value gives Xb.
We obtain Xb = 10.9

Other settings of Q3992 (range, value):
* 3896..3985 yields 13.8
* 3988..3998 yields 22.2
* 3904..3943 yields 13.5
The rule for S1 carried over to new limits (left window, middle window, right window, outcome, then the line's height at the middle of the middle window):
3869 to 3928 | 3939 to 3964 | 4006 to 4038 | 5.42 Ang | 18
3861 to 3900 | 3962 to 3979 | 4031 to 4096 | 7.13 Ang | 17.6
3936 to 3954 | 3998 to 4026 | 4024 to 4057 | -4.43 Ang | 20.1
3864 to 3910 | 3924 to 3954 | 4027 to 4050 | 9.19 Ang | 16.5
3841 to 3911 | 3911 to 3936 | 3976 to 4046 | 3.71 Ang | 16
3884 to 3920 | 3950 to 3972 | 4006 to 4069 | 7.87 Ang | 19.1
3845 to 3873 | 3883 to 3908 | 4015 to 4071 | -1.44 Ang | 13.9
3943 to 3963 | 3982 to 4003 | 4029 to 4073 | -4.82 Ang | 17.9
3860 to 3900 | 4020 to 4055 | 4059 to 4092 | -4.53 Ang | 20.5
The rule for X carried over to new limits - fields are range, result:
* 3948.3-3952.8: 14.5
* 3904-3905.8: 14.2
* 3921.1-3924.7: 12.6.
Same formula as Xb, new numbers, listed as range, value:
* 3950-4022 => 6.32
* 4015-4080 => 12.8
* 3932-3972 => 5.19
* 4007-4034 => 19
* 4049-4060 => 16.9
